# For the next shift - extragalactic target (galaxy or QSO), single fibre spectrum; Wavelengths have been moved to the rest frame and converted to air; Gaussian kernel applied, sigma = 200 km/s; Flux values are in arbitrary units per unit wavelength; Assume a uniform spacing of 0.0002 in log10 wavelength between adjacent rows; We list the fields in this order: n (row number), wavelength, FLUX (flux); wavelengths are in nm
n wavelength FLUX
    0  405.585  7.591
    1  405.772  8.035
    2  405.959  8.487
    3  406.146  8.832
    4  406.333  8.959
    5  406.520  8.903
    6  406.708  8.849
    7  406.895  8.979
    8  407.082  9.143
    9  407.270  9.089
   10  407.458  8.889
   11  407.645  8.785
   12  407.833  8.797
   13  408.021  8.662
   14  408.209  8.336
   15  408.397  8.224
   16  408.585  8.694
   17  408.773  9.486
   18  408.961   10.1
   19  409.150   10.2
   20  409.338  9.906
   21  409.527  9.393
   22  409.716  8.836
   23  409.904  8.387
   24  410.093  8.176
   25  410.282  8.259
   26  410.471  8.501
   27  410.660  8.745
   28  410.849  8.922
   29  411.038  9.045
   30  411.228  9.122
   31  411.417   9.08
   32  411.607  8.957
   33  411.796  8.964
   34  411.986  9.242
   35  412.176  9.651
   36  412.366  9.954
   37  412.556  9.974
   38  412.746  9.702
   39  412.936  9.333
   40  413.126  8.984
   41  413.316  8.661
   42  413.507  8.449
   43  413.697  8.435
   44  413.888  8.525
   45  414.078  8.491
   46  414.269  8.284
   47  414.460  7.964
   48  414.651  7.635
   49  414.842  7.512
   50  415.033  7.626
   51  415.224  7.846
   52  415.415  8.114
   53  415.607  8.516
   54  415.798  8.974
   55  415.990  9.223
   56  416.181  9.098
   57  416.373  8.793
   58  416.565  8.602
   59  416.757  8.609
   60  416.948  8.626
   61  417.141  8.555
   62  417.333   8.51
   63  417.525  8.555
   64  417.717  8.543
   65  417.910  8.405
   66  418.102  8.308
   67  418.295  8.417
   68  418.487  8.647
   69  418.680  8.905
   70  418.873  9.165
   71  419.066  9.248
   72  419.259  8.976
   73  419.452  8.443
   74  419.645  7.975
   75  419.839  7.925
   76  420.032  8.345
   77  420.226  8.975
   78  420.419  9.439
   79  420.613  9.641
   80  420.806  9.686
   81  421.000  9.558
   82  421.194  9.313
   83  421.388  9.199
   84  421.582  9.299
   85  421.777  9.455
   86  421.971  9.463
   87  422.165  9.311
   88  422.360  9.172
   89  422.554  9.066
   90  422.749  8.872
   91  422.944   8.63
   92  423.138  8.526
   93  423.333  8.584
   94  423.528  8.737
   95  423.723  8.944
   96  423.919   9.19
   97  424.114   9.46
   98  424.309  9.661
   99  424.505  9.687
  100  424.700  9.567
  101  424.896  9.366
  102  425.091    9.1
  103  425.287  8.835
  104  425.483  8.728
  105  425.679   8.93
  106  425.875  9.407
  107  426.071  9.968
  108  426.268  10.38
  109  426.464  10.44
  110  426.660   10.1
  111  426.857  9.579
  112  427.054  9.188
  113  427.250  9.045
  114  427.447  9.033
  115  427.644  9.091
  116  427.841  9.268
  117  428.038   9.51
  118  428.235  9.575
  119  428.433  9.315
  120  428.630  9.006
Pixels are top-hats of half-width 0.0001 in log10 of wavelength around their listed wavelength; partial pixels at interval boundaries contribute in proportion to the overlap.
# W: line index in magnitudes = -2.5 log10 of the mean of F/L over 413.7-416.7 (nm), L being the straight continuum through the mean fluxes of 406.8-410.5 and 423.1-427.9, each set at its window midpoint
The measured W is 0.09 mag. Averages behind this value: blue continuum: 8.95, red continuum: 9.32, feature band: 8.35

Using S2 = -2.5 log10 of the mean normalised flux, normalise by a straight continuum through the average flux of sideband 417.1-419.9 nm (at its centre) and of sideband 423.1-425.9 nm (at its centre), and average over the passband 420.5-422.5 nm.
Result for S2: -0.07 mag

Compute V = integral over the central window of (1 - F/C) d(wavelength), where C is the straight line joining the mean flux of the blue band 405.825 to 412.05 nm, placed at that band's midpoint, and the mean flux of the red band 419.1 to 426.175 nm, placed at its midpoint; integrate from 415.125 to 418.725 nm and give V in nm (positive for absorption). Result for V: 0.18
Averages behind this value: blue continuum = 8.93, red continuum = 9.1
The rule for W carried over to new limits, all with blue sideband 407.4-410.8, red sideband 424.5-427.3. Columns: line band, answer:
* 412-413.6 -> -0.03 mag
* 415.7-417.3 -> 0.04 mag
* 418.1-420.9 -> 0.05 mag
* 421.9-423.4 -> 0.05 mag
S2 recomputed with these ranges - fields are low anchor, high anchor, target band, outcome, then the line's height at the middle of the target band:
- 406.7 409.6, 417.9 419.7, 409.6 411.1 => 0.05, 9.01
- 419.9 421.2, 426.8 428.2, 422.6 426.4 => 0.01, 9.25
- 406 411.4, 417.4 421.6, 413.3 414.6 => 0.07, 8.89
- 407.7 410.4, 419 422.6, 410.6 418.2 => 0.04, 9.01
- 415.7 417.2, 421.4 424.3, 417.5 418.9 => 0.04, 8.89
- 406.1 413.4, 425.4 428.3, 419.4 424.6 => 0.04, 9.36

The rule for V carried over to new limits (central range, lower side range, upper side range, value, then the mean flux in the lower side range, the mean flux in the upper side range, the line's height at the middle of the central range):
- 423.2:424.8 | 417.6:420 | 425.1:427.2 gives 0.01 nm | 8.57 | 9.52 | 9.25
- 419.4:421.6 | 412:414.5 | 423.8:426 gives 0.04 nm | 8.98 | 9.27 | 9.16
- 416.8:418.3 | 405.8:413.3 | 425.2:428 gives 0.12 nm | 9.03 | 9.43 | 9.22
